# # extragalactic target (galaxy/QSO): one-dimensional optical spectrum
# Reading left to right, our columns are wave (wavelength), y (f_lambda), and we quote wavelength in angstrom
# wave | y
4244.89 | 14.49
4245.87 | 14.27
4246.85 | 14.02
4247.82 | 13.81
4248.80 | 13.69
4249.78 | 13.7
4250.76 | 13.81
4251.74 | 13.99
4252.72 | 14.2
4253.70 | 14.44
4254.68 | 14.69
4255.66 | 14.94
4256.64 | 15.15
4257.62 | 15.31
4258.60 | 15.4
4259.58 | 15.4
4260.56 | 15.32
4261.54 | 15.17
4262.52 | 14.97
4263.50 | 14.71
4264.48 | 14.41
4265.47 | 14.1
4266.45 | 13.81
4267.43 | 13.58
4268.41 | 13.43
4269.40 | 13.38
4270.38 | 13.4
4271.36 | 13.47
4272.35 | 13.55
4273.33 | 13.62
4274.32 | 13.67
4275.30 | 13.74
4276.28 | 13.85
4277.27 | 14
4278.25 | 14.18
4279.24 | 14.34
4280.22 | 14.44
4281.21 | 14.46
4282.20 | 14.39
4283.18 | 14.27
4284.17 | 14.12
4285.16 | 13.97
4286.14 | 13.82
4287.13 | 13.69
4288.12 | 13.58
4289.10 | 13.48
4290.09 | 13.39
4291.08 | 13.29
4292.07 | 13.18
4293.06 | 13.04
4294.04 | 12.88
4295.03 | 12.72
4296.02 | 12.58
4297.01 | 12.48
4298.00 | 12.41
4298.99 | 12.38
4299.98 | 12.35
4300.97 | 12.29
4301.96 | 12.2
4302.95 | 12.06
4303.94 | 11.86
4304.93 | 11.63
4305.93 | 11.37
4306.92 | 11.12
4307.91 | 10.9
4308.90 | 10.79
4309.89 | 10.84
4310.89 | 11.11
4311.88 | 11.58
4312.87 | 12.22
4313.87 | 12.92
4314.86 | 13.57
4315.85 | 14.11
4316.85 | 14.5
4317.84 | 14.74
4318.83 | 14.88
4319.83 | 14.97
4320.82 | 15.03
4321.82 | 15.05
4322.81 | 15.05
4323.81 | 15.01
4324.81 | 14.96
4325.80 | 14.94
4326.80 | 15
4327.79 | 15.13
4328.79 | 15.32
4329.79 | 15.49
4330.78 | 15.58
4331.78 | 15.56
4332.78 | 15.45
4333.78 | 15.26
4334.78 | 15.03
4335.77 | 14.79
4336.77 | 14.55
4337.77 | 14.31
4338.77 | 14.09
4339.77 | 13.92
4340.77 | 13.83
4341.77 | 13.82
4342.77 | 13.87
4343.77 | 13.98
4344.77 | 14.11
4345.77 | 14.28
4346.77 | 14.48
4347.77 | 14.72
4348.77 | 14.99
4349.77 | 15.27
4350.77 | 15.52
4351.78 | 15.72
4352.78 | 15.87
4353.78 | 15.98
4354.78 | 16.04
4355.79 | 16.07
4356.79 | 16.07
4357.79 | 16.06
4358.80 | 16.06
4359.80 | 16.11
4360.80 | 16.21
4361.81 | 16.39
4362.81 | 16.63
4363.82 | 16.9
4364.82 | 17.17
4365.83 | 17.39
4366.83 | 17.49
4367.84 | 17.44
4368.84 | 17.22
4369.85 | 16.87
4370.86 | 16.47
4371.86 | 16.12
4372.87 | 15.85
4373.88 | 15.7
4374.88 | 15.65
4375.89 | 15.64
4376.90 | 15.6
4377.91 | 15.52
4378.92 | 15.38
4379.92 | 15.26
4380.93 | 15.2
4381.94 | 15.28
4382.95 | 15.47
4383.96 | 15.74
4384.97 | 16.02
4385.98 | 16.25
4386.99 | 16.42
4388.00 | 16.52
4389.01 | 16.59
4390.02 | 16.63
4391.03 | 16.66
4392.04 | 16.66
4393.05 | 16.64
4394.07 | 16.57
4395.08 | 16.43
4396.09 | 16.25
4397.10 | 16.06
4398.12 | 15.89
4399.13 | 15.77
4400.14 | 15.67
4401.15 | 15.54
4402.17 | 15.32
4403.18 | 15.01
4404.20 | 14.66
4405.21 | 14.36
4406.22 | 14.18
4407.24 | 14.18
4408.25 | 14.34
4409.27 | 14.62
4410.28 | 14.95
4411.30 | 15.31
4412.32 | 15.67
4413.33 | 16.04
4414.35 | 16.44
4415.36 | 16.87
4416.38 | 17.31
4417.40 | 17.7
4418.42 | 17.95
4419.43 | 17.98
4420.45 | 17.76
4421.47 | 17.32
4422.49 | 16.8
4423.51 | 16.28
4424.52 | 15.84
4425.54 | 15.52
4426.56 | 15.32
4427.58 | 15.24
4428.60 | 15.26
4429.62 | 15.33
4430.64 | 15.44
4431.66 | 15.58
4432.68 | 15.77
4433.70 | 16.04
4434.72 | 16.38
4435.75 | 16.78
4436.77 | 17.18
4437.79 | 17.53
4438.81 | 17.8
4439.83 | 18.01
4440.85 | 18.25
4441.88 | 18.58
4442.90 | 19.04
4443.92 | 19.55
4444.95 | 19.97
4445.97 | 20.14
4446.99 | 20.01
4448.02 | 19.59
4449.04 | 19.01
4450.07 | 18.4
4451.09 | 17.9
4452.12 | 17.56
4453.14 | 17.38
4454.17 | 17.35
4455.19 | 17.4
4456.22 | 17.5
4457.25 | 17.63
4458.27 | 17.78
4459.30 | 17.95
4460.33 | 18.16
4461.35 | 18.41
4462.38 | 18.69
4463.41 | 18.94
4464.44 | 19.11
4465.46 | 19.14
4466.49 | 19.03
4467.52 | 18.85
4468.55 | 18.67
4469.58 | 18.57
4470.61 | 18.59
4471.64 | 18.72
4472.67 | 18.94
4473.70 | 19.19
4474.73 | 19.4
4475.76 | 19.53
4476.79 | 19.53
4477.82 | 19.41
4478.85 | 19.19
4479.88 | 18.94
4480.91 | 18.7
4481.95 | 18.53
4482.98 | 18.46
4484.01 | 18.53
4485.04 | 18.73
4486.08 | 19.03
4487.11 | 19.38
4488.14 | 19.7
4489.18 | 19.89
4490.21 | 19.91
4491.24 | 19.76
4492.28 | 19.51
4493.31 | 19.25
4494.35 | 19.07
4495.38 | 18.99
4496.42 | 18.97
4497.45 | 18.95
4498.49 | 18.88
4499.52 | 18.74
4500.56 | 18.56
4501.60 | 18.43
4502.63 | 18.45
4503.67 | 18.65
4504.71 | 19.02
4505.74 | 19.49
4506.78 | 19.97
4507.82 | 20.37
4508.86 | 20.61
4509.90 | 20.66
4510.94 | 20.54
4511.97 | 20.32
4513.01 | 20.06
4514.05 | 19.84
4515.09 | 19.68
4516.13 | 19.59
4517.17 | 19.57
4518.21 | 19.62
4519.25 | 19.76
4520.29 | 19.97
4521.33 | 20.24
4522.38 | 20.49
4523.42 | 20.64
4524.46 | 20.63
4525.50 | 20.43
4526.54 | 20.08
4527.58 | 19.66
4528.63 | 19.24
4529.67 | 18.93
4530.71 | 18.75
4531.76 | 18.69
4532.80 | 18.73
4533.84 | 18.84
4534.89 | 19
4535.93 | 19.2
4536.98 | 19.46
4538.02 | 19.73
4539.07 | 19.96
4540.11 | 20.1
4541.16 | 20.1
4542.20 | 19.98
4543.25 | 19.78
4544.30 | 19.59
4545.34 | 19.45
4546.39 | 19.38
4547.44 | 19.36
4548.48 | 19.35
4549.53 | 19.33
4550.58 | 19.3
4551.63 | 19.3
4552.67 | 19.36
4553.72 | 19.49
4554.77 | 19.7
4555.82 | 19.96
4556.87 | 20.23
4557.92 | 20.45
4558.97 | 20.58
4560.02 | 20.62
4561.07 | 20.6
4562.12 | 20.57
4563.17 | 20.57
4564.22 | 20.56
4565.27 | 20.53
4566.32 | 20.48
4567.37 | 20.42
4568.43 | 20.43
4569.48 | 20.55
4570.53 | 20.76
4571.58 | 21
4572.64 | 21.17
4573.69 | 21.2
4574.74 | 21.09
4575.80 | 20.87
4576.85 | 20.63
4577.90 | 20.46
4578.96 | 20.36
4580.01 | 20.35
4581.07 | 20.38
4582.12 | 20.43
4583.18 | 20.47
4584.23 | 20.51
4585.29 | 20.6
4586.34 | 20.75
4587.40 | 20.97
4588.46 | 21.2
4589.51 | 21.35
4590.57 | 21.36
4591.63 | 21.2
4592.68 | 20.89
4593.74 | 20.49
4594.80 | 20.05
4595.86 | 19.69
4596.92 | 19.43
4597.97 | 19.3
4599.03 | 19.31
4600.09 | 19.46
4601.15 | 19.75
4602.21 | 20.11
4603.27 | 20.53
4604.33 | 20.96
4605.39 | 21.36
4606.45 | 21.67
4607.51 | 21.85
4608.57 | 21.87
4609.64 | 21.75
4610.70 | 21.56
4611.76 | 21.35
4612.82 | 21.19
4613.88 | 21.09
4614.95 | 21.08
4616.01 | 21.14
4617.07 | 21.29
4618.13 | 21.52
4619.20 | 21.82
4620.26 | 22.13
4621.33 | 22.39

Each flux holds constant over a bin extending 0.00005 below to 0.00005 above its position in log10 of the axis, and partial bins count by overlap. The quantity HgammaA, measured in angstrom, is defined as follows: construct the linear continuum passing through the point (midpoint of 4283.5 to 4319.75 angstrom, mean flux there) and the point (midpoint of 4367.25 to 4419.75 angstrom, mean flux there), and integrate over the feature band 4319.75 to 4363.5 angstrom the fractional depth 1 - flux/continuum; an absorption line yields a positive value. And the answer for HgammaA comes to -3.14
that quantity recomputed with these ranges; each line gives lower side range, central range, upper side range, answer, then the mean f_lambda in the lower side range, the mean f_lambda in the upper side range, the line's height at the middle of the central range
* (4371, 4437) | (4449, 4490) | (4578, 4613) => -2.6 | 15.9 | 20.7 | 17.6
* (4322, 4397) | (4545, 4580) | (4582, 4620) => -0.4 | 15.7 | 20.8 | 20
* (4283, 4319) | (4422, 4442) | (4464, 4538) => 0.8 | 12.7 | 19.4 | 17.1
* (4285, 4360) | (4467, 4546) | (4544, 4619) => -3.4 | 14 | 20.5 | 18.6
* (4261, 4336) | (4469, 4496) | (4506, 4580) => -1.0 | 13.7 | 20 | 18.4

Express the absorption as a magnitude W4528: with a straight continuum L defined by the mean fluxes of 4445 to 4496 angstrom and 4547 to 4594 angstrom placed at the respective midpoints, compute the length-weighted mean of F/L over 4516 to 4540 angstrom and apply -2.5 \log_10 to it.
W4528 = 0.01 mag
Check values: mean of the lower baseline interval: 18.8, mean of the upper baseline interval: 20.5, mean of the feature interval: 19.6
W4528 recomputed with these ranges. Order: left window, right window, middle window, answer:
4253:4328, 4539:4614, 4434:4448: -0.072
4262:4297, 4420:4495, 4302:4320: 0.168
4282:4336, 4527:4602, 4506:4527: -0.072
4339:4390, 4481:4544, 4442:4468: -0.032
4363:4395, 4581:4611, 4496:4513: -0.036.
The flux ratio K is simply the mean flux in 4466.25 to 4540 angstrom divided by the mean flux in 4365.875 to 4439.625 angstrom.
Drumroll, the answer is 1.21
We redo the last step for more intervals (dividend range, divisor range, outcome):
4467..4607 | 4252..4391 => 1.36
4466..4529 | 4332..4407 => 1.24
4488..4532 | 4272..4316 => 1.52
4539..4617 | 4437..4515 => 1.08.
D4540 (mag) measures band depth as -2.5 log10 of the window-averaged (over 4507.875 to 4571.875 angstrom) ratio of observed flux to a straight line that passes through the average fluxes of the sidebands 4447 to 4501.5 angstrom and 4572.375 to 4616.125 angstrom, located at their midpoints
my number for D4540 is -0.004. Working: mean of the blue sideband 18.8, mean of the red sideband 20.7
